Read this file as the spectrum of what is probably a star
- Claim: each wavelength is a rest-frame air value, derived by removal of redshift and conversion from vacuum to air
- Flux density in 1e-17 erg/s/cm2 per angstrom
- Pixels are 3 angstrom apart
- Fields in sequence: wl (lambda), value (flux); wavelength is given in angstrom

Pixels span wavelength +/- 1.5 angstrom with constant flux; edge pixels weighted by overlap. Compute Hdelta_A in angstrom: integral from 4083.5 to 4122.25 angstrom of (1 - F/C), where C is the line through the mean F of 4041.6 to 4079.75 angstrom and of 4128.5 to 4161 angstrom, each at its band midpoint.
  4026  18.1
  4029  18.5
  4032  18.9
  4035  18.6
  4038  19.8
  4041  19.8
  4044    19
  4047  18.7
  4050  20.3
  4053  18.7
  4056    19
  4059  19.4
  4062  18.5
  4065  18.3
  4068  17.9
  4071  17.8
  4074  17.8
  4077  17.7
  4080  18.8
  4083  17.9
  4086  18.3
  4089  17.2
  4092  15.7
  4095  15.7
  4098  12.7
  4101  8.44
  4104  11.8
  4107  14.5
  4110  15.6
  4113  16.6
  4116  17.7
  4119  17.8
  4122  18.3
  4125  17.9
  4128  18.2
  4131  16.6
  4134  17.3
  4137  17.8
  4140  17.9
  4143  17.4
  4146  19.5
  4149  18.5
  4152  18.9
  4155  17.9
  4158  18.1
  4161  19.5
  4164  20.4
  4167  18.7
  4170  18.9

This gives 6.3 angstrom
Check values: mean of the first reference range 18.6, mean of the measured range 15.4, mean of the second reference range 18.1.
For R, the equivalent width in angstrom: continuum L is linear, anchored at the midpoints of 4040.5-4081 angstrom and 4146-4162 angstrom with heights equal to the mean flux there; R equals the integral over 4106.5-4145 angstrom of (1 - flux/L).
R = 2.78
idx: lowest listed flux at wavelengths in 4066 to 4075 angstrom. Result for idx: 17.8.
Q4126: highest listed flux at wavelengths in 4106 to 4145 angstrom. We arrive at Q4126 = 18.3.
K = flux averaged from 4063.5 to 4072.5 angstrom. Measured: 18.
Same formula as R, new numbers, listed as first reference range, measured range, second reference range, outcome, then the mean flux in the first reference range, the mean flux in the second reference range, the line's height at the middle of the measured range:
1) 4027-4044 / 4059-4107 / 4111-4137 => 5.08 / 19.1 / 17.5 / 18.2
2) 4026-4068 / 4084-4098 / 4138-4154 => 1.78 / 19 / 18.4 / 18.7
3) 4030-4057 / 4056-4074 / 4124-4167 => 0.59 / 19.2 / 18.3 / 19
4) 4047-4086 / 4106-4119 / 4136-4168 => 1.54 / 18.5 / 18.6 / 18.6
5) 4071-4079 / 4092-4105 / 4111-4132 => 3.76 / 17.8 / 17.6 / 17.7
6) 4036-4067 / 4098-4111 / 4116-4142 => 4.06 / 19.1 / 17.7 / 18.2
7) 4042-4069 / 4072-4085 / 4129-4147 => 0.36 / 18.9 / 17.7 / 18.6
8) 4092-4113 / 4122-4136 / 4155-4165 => -1.33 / 13.6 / 19.1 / 16.1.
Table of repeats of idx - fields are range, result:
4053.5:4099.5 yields 12.7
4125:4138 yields 16.6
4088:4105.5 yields 8.44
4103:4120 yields 11.8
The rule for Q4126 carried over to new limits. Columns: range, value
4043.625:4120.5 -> 20.3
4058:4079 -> 19.4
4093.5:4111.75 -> 15.7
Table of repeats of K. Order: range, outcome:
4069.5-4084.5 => 18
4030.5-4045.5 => 19.2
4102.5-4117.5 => 15.2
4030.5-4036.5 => 18.8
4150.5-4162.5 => 18.6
